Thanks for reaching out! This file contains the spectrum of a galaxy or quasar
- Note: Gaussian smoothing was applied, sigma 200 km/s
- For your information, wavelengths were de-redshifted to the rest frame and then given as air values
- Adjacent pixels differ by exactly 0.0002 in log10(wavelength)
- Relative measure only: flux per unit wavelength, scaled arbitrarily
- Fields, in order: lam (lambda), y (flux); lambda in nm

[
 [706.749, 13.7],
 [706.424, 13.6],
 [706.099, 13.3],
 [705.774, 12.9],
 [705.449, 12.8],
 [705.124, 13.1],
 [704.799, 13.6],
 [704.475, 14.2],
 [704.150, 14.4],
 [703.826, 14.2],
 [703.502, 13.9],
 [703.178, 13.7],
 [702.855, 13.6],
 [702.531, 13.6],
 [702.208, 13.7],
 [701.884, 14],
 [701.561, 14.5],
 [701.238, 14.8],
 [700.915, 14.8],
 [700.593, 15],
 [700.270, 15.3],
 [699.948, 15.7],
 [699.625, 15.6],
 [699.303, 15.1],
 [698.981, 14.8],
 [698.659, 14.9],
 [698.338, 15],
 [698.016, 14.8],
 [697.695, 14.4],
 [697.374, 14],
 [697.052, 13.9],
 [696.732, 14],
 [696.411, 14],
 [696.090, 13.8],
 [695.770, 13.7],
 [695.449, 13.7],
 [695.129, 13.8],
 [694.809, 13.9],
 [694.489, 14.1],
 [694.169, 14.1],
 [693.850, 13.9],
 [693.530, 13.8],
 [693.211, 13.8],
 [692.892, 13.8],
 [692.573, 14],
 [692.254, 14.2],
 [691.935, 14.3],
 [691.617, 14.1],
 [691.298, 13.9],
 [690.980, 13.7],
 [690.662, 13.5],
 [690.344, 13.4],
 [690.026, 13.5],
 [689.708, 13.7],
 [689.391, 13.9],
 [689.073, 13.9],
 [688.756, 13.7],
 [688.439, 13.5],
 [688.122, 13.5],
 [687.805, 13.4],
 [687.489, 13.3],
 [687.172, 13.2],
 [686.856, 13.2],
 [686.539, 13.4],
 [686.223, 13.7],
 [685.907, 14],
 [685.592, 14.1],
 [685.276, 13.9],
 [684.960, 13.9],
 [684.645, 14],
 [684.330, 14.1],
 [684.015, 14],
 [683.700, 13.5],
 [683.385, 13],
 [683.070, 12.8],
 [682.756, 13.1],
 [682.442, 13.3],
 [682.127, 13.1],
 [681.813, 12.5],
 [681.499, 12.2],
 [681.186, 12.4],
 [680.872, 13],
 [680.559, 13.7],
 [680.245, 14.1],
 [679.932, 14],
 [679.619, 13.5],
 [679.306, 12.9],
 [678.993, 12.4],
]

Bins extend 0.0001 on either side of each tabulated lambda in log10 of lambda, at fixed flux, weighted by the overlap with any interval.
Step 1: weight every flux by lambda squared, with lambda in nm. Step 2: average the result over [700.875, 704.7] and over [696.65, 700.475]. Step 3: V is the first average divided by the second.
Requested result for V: 0.96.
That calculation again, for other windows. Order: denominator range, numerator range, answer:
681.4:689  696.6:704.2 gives 1.13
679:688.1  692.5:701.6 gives 1.12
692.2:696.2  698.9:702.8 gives 1.08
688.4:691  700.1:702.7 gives 1.10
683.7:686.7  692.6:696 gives 1.03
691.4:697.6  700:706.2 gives 1.03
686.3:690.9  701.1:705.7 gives 1.07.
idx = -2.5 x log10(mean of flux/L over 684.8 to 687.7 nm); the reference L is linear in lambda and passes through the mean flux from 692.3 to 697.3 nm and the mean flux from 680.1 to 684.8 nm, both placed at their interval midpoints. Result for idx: -0.01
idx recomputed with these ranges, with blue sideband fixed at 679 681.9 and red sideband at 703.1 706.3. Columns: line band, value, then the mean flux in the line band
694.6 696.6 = -0.03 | 13.8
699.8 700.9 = -0.13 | 15.3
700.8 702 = -0.08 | 14.5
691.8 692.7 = -0.06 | 14.2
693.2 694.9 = -0.04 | 13.9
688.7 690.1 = -0.04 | 13.8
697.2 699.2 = -0.09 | 14.7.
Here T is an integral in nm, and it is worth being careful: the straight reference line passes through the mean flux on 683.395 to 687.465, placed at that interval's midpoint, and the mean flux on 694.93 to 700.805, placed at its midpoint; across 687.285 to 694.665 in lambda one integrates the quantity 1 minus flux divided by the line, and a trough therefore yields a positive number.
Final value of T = 0.154 nm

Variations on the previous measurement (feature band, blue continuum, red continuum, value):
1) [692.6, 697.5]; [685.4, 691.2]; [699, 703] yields 0.09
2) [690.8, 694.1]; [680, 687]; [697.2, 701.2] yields 0.08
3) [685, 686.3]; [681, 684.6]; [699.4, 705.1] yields -0.06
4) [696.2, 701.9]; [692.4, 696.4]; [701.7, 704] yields -0.36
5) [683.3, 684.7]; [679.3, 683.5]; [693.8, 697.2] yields -0.05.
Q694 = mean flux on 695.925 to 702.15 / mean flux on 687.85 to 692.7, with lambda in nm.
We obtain 1.06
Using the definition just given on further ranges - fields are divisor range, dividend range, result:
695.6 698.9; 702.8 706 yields 0.96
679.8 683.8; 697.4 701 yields 1.14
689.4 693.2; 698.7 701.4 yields 1.09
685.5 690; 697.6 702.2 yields 1.09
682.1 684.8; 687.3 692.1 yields 1.02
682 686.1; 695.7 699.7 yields 1.06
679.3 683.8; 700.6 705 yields 1.07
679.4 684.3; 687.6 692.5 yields 1.04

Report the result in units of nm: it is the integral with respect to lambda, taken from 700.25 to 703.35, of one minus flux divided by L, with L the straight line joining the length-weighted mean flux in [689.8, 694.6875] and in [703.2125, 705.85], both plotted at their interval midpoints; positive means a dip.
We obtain -0.12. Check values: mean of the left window 13.9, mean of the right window 13.7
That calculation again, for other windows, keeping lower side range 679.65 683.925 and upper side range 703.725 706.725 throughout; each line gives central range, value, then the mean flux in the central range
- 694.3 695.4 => -0.044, 13.9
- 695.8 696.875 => -0.040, 13.9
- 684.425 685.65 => -0.070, 14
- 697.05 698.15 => -0.073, 14.3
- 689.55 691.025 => -0.027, 13.5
